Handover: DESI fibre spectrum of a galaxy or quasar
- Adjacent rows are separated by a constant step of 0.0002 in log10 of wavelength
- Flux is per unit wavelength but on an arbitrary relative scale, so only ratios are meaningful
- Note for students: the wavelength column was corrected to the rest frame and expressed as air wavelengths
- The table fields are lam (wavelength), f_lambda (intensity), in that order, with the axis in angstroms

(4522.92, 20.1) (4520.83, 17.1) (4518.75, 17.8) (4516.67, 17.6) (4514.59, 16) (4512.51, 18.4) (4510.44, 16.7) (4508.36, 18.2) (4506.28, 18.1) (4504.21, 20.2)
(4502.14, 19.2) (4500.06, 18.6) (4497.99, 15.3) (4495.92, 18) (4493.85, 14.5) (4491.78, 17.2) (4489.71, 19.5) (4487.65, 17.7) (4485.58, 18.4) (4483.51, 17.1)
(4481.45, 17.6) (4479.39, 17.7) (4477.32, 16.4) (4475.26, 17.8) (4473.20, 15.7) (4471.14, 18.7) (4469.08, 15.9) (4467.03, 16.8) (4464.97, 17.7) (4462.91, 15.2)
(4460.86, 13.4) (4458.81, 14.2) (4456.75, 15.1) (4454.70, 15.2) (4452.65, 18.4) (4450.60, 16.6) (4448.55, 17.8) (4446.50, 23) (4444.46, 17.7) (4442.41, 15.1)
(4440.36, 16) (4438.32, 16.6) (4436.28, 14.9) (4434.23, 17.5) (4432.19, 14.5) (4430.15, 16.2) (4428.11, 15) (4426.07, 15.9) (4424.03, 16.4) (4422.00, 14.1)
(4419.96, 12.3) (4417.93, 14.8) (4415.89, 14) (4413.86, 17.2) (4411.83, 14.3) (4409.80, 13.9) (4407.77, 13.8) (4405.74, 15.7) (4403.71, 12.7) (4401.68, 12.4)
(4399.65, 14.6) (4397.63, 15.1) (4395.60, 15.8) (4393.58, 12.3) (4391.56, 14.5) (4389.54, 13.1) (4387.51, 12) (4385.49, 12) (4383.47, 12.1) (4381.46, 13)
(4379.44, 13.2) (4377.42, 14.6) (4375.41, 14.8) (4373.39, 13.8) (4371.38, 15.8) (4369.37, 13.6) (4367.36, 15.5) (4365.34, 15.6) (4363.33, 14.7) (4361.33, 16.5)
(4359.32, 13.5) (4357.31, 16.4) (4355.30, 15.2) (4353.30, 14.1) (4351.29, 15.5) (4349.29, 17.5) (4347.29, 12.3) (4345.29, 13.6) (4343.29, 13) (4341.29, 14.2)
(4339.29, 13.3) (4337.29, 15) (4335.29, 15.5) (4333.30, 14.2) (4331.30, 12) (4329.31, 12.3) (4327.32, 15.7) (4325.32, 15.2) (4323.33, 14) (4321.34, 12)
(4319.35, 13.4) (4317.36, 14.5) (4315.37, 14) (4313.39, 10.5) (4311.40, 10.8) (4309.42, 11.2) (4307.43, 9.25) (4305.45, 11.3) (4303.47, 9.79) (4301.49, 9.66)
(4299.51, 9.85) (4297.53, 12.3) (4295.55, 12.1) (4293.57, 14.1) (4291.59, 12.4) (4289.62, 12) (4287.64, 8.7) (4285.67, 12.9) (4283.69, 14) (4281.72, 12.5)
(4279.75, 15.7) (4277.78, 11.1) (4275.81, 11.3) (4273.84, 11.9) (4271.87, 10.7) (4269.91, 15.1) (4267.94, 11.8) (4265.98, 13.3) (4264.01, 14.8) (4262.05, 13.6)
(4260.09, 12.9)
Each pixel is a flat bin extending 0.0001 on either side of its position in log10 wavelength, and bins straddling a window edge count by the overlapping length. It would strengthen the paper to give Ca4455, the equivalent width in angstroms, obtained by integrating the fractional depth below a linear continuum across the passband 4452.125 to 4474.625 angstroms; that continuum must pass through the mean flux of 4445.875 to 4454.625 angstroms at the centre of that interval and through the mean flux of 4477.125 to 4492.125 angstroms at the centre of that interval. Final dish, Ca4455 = 2.6 angstroms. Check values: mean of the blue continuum 18.4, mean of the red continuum 17.8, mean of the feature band 16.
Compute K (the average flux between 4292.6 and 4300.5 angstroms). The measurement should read 12.1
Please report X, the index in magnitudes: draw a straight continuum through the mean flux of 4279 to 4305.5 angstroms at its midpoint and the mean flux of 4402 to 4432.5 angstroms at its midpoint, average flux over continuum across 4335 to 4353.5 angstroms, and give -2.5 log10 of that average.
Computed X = -0.10 mag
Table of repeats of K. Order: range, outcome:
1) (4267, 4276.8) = 12.2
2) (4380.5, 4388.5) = 12.3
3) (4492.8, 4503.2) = 17.1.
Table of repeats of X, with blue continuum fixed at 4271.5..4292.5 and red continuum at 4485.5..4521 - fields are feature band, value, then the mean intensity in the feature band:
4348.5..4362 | -0.11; 15.5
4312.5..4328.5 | -0.04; 13.7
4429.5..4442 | 0.01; 15.9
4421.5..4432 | 0.02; 15.5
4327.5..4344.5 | -0.02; 13.8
